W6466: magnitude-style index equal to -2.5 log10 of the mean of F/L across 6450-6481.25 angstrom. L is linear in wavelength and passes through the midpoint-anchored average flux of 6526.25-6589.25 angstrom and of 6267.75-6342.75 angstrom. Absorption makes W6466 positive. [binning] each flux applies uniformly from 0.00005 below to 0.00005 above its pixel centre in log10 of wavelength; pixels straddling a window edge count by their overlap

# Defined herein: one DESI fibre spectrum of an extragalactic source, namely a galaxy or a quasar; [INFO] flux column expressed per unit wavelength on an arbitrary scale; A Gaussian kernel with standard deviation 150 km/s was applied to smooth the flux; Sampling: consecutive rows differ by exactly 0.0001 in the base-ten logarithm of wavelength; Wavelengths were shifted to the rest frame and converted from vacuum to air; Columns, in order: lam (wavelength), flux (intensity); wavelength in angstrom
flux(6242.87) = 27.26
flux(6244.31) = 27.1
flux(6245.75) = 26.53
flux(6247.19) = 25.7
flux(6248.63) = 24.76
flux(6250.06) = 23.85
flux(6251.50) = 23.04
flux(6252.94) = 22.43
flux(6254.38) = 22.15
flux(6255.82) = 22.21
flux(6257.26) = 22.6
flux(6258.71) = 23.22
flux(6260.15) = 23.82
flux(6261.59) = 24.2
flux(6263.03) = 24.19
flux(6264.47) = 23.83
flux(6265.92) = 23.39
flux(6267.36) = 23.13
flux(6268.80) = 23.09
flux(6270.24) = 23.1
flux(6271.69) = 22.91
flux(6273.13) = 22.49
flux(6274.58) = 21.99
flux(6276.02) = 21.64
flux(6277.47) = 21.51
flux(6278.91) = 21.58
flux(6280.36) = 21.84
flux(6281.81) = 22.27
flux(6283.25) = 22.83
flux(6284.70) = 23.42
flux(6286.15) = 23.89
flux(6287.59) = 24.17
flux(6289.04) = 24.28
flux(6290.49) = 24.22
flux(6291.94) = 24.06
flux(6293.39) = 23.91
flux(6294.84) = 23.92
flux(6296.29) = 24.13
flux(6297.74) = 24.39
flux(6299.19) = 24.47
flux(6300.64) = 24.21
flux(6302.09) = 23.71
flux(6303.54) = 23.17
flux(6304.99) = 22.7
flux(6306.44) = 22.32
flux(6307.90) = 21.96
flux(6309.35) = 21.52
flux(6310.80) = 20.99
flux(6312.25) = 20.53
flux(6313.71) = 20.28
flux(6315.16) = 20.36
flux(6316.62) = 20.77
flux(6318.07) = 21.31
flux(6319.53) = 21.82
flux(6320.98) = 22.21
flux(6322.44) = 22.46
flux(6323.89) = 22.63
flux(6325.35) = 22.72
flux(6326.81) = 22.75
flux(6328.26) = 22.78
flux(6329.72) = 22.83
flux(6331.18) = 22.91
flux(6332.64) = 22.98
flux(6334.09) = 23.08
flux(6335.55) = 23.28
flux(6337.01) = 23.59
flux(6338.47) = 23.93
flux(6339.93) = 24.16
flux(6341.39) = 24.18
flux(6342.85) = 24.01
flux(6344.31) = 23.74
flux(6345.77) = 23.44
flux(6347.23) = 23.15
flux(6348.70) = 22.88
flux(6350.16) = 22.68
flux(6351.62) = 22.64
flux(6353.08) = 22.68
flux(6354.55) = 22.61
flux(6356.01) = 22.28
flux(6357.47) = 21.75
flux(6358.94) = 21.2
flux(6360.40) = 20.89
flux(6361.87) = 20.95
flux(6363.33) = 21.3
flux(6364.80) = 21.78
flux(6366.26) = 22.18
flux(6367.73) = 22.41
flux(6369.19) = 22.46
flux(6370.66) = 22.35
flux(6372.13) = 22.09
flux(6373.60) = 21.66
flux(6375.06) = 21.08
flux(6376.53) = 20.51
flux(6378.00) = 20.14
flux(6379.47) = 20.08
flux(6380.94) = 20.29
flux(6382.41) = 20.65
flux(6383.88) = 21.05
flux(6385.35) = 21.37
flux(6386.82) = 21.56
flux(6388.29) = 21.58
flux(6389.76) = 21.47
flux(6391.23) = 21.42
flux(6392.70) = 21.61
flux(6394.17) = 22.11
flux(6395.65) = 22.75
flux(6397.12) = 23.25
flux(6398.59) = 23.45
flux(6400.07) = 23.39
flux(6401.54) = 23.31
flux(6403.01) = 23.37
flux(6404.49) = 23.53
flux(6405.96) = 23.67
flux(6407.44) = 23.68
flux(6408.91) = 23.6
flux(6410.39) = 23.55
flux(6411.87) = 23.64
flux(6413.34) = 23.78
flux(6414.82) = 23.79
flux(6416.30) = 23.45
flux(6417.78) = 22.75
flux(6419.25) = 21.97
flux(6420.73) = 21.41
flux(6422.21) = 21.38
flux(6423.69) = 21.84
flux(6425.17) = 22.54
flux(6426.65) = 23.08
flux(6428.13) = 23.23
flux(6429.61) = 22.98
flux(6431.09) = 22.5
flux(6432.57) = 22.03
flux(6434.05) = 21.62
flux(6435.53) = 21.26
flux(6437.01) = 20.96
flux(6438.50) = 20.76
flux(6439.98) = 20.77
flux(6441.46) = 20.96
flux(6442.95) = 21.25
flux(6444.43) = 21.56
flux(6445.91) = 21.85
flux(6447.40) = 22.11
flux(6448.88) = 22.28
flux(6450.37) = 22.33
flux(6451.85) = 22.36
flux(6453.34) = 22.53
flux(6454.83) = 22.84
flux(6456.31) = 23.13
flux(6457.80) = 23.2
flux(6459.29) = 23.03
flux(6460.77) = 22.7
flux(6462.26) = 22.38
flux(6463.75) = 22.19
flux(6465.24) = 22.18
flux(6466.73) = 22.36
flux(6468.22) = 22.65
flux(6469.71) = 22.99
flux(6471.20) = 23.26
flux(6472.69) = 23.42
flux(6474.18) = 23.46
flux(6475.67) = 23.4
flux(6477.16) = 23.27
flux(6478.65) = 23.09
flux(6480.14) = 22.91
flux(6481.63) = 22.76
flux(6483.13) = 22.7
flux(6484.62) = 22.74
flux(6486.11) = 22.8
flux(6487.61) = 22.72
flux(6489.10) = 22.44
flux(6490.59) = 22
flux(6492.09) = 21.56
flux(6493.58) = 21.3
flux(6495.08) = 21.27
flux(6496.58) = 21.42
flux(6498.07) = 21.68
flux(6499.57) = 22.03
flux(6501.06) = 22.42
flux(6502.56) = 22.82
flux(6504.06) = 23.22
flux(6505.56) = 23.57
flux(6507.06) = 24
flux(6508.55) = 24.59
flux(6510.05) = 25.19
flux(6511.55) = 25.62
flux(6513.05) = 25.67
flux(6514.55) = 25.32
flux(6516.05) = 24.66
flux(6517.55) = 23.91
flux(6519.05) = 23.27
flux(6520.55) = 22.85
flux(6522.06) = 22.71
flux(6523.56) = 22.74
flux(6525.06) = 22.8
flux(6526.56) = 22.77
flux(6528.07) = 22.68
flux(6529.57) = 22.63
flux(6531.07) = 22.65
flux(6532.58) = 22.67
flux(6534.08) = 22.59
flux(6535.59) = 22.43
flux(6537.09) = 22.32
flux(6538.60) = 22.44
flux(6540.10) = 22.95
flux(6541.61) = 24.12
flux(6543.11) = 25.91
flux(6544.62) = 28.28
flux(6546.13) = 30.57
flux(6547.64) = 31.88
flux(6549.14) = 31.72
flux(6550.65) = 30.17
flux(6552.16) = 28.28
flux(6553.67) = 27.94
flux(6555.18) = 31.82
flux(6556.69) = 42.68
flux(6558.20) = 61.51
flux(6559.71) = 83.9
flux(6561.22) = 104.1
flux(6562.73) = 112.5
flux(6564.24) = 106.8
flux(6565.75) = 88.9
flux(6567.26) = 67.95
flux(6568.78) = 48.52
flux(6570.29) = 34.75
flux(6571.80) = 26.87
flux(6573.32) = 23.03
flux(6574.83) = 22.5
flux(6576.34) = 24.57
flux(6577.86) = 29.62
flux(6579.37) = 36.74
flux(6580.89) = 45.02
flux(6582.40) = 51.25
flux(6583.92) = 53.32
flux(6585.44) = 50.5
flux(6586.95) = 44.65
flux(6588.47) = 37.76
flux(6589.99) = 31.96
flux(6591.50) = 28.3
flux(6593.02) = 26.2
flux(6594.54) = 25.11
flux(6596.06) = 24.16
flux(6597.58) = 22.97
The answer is 0.442 mag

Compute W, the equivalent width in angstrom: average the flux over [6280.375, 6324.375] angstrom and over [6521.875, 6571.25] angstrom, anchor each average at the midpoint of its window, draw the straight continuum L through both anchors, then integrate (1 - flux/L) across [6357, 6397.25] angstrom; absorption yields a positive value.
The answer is 9.6 angstrom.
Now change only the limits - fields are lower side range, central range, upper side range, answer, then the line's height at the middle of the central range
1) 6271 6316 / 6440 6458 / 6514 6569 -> 5.8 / 32.6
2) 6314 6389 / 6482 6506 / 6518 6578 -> 8.0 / 33.5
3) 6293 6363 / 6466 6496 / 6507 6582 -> 8.8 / 32.1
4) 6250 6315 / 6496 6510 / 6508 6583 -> 4.6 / 34.2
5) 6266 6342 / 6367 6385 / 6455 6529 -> 1.3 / 22.9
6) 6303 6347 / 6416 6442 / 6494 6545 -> 1.2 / 23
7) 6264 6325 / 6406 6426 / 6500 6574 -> 4.2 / 28.9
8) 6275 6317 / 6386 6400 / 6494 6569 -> 2.7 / 27.5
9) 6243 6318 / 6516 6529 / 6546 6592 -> 6.1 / 43.8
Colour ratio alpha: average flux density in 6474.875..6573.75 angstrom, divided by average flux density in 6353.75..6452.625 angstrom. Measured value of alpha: 1.45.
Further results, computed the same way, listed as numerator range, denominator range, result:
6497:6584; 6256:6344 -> 1.52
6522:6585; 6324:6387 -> 1.78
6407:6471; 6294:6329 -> 1.00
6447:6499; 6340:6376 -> 1.01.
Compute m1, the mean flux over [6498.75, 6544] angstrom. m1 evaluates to 23.5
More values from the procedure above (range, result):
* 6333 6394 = 22.1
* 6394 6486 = 22.6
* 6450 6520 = 23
